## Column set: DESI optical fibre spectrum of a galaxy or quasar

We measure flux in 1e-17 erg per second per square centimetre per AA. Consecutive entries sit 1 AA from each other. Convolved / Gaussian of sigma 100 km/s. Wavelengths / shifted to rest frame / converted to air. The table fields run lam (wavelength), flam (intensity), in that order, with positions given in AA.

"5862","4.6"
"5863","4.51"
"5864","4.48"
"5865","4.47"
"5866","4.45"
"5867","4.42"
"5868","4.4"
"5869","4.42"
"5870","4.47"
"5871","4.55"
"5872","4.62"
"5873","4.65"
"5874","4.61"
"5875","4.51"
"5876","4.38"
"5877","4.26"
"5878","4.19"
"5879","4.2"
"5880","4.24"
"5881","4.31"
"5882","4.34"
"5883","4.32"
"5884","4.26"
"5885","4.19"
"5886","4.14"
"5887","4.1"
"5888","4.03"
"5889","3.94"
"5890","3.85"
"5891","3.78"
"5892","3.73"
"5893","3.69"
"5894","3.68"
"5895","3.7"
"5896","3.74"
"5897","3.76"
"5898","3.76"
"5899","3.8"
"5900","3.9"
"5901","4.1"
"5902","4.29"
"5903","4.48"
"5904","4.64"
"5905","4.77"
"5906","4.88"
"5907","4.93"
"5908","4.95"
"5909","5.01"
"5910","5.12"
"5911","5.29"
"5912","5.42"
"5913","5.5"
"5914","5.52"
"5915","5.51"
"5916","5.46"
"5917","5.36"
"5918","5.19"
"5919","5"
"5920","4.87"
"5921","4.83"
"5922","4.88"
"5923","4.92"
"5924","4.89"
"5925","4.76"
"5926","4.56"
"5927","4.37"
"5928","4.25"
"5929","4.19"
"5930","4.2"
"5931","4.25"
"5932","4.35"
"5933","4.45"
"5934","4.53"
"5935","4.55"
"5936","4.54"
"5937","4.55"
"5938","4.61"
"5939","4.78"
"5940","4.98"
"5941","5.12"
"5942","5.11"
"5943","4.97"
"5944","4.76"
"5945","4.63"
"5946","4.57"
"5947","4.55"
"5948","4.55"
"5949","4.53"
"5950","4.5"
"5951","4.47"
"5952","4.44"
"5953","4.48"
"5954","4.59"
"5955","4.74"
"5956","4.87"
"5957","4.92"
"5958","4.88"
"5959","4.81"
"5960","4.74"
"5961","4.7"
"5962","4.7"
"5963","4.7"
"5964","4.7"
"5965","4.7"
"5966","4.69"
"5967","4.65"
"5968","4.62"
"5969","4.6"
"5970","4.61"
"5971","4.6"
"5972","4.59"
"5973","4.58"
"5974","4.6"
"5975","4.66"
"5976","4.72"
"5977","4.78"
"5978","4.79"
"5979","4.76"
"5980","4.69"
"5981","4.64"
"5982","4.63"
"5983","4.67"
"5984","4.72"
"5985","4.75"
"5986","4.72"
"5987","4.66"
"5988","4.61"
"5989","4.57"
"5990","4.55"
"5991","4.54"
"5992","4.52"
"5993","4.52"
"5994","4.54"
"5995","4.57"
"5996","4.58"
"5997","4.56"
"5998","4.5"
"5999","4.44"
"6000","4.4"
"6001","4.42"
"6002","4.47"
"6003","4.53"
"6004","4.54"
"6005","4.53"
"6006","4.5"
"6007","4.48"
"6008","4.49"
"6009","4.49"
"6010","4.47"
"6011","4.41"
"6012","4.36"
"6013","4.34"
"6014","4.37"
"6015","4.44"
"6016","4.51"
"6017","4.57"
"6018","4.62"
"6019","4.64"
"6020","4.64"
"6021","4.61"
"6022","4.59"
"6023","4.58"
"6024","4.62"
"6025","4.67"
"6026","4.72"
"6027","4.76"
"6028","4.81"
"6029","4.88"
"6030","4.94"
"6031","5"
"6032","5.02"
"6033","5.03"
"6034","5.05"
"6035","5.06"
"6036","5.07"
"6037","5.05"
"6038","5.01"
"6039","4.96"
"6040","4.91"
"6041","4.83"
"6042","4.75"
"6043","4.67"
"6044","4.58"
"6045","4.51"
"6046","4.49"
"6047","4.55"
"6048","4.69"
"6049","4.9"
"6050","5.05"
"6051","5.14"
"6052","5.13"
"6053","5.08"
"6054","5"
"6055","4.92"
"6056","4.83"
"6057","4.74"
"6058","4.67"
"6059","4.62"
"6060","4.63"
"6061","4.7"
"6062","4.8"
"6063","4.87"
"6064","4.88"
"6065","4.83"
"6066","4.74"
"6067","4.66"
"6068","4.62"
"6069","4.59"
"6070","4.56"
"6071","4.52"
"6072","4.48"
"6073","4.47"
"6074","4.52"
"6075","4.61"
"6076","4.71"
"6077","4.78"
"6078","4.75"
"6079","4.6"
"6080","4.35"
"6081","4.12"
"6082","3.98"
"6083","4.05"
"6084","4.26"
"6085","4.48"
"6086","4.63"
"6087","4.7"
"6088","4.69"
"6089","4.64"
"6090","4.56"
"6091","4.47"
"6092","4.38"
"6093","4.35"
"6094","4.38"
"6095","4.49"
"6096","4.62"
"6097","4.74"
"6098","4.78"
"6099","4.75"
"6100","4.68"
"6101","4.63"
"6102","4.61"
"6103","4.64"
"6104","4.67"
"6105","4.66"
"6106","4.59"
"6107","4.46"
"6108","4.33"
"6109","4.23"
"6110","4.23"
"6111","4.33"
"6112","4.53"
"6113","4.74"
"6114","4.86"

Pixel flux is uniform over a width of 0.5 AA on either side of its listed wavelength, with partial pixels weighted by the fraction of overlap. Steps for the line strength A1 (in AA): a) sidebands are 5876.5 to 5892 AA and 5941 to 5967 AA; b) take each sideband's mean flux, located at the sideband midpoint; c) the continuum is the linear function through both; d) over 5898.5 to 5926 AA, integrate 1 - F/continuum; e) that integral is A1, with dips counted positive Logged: -3.4 AA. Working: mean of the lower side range 4.13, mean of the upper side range 4.7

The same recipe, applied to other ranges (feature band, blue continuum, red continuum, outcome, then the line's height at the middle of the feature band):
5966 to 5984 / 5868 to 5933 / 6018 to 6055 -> 0.0 AA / 4.67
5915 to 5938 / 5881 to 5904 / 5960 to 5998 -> -2.4 AA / 4.25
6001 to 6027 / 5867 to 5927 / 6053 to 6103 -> 0.2 AA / 4.57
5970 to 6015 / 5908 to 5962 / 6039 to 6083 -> 1.7 AA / 4.74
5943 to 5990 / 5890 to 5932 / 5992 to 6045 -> -0.5 AA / 4.61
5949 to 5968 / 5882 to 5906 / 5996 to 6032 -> -1.5 AA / 4.33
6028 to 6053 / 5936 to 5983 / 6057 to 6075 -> -1.2 AA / 4.67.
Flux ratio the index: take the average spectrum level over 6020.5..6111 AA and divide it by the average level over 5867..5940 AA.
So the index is 1.0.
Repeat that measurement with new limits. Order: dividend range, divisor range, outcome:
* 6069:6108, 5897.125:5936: 0.96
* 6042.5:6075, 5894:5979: 1.01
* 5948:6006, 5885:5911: 1.10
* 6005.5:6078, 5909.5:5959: 0.99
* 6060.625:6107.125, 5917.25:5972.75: 0.98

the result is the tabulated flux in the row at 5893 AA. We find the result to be 3.69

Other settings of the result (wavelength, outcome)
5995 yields 4.57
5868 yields 4.4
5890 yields 3.85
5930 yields 4.2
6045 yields 4.51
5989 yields 4.57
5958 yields 4.88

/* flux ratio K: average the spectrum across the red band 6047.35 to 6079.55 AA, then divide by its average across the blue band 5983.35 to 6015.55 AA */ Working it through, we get 1.1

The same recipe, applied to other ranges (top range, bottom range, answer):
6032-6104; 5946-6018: 1.02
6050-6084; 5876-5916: 1.06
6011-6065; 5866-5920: 1.07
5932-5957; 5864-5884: 1.06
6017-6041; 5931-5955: 1.04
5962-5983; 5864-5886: 1.06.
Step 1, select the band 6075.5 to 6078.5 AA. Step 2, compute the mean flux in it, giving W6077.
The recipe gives 4.75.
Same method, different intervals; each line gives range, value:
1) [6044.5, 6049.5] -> 4.63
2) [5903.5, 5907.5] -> 4.8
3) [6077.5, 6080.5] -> 4.57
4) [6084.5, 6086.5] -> 4.55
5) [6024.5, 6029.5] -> 4.77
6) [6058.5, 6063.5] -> 4.72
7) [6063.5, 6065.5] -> 4.86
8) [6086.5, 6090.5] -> 4.65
